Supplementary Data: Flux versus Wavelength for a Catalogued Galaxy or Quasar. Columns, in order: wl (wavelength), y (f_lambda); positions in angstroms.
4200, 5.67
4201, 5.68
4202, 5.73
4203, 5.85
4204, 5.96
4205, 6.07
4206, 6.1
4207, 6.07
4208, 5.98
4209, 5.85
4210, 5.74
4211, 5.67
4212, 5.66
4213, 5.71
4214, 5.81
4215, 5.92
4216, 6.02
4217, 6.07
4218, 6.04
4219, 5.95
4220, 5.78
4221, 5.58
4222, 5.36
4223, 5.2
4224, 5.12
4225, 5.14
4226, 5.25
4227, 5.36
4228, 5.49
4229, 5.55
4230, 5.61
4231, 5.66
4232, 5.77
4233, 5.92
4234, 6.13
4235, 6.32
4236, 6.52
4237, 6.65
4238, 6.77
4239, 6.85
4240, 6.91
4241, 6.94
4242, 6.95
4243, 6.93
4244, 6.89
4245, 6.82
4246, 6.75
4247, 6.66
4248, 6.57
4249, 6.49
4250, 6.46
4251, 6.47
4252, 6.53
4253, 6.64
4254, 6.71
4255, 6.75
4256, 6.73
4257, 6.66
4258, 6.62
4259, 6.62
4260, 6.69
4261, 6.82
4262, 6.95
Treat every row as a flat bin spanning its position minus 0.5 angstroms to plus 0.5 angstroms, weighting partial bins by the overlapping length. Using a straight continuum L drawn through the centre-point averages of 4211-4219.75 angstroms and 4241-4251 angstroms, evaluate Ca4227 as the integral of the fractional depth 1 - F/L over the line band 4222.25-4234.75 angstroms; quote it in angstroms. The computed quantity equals 1.4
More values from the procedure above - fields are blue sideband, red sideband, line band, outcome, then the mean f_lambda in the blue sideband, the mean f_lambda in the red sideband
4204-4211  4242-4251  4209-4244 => 1.96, 5.95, 6.7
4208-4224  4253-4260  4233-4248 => -0.90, 5.74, 6.68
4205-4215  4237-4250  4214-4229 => 1.38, 5.86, 6.78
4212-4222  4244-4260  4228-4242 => -0.03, 5.84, 6.64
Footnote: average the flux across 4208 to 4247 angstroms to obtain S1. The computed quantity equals 6.03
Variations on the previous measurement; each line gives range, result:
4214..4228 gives 5.6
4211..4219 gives 5.88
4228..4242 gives 6.27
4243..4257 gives 6.66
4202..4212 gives 5.9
